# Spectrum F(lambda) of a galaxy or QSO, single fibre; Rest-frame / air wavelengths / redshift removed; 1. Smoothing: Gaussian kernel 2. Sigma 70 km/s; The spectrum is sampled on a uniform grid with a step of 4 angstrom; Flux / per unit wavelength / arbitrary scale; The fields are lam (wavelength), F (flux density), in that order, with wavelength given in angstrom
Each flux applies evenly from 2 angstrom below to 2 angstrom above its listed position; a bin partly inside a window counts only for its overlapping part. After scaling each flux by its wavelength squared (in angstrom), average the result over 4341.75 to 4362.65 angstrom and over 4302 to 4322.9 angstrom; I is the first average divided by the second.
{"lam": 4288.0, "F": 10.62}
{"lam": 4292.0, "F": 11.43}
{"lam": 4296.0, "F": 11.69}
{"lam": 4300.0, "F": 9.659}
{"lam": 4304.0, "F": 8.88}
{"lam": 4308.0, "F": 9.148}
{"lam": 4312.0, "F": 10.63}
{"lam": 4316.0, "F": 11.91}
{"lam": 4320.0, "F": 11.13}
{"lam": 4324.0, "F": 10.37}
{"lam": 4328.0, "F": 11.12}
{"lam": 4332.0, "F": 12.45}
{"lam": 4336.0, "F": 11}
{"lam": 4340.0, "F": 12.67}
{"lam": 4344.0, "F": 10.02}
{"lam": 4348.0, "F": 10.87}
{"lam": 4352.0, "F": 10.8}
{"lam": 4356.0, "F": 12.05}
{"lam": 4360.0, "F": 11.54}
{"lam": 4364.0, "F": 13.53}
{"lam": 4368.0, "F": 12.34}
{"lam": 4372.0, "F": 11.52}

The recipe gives 1.10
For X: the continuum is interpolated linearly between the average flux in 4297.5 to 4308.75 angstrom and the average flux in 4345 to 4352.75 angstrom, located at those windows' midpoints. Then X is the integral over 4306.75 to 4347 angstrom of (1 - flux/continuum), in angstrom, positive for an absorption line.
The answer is -4.0 angstrom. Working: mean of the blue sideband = 9.35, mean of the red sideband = 10.7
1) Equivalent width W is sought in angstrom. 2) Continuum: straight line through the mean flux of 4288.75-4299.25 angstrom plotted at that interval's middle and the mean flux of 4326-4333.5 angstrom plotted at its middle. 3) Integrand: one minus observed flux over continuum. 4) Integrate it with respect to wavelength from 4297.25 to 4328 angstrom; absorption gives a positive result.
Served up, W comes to 3.1 angstrom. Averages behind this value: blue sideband 11.2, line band 10.3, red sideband 11.7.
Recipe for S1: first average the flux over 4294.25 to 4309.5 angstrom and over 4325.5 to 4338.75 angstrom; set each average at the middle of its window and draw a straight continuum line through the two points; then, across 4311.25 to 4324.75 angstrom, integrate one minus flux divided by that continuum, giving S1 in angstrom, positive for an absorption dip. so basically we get -0.5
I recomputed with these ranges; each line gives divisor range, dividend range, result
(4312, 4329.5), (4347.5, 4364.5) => 1.07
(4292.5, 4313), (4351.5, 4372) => 1.23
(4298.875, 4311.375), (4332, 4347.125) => 1.23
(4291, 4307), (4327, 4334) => 1.17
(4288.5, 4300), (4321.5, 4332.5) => 1.02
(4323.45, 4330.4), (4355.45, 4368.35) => 1.15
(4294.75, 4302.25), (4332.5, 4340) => 1.14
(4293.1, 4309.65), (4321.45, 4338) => 1.14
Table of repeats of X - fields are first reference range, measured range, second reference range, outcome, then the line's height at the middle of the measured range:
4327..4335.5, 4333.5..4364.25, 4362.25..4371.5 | 1.87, 12.2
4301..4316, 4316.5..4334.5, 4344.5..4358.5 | -1.64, 10.4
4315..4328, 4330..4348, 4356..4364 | 0.16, 11.6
